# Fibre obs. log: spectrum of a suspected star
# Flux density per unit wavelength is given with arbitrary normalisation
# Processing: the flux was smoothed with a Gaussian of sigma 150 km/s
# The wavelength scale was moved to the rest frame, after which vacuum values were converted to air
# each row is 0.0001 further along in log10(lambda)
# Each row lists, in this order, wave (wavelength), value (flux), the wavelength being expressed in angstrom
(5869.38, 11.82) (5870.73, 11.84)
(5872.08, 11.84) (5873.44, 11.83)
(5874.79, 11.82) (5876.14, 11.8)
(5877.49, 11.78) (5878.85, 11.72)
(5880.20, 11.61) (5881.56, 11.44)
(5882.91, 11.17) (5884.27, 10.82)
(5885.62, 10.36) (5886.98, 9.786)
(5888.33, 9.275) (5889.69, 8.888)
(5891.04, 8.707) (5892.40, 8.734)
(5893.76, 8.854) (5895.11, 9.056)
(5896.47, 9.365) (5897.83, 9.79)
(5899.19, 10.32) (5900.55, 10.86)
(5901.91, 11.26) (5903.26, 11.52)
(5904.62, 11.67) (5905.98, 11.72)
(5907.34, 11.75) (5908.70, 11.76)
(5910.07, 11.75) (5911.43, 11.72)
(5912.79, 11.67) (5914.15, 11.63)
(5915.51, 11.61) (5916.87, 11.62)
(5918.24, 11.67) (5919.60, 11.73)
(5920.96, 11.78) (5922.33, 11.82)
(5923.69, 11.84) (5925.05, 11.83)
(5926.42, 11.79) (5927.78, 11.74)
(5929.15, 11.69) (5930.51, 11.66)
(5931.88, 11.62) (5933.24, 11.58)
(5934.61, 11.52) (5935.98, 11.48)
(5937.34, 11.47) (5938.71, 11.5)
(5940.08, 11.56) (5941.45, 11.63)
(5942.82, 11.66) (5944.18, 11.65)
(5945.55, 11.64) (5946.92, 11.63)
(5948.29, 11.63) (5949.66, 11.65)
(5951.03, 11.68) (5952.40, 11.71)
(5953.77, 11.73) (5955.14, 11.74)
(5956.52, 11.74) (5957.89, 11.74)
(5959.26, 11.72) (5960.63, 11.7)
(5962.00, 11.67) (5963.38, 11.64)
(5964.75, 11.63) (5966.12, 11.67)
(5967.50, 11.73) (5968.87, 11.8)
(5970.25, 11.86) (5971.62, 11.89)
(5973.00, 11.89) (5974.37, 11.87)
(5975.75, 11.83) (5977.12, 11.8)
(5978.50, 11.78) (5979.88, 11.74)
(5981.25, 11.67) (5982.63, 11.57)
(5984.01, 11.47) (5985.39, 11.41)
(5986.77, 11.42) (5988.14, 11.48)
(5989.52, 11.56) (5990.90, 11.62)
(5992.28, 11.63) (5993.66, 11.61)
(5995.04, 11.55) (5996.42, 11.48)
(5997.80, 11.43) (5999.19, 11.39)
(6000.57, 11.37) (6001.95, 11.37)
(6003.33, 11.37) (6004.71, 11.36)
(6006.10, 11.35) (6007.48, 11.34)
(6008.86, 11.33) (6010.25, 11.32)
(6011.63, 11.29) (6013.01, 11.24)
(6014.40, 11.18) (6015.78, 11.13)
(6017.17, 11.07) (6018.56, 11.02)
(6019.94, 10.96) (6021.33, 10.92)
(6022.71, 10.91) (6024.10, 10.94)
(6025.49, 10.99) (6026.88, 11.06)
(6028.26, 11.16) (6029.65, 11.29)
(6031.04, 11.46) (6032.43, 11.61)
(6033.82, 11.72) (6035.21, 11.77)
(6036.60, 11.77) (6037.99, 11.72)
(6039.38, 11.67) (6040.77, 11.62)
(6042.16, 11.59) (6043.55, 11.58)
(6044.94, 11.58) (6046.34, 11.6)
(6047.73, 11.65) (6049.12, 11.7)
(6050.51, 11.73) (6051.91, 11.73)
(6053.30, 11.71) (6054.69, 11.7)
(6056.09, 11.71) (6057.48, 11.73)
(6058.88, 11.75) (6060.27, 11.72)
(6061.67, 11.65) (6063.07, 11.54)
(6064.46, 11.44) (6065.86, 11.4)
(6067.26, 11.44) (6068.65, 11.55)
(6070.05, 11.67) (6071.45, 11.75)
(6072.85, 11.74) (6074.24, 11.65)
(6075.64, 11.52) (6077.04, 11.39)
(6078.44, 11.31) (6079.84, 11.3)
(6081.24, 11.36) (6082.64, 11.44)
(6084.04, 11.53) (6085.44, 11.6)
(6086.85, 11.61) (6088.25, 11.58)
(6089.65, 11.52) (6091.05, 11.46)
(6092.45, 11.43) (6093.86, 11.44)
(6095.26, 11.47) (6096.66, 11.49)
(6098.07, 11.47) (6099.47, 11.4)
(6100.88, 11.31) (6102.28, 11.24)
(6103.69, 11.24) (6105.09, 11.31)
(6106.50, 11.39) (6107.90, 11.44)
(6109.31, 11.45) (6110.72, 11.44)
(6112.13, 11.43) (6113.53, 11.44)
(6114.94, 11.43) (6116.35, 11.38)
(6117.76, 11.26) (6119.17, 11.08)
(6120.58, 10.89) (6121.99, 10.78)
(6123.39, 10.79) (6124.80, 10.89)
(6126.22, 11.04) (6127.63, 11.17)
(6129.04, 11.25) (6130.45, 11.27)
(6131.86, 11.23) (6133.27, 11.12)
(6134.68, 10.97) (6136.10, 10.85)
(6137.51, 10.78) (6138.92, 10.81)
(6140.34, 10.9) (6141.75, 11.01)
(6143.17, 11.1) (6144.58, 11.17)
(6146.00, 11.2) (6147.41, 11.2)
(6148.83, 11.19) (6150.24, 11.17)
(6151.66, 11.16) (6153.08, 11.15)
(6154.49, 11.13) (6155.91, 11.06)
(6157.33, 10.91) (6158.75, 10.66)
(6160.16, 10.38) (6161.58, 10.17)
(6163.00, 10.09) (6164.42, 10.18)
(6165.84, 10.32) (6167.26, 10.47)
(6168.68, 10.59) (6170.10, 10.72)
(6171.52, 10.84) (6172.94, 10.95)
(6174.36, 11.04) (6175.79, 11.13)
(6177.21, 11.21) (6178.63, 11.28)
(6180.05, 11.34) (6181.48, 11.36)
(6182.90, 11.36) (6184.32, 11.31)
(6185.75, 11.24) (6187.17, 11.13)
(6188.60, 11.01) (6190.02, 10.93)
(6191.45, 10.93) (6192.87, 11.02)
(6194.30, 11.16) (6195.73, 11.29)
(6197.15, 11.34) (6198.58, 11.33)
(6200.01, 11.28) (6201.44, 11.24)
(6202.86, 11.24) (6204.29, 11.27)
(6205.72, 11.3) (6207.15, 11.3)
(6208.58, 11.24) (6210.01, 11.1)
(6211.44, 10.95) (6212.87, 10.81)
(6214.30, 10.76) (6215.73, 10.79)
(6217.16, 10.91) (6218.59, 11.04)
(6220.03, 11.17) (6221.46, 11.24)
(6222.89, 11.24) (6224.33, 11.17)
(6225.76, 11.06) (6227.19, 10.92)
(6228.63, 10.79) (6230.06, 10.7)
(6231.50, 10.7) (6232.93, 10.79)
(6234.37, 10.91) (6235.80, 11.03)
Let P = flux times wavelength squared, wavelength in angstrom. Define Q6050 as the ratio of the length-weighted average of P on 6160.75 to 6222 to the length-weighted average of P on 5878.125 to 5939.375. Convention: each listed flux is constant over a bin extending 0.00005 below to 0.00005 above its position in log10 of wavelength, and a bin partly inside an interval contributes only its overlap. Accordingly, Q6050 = 1.1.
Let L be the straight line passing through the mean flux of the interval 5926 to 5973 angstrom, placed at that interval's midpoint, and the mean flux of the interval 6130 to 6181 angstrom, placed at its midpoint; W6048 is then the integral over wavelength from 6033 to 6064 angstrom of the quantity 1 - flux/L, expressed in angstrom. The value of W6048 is -1.02 angstrom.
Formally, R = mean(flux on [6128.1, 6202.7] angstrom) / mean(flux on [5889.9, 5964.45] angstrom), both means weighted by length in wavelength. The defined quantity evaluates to 1.0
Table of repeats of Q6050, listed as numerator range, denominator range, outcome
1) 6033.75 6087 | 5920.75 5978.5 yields 1.03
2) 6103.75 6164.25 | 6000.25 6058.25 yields 1.00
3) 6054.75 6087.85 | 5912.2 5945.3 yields 1.04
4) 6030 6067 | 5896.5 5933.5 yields 1.06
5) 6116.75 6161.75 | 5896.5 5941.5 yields 1.03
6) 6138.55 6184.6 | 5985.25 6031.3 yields 1.02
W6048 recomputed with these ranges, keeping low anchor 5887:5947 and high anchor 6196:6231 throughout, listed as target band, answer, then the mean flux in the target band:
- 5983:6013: -0.9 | 11.4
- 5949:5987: -2.0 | 11.7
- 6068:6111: -1.4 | 11.5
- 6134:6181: 0.9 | 10.9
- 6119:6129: 0.1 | 11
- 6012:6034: -0.1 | 11.2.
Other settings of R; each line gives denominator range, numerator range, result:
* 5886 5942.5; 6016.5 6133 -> 1.03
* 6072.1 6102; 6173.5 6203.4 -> 0.98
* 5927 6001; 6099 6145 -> 0.96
